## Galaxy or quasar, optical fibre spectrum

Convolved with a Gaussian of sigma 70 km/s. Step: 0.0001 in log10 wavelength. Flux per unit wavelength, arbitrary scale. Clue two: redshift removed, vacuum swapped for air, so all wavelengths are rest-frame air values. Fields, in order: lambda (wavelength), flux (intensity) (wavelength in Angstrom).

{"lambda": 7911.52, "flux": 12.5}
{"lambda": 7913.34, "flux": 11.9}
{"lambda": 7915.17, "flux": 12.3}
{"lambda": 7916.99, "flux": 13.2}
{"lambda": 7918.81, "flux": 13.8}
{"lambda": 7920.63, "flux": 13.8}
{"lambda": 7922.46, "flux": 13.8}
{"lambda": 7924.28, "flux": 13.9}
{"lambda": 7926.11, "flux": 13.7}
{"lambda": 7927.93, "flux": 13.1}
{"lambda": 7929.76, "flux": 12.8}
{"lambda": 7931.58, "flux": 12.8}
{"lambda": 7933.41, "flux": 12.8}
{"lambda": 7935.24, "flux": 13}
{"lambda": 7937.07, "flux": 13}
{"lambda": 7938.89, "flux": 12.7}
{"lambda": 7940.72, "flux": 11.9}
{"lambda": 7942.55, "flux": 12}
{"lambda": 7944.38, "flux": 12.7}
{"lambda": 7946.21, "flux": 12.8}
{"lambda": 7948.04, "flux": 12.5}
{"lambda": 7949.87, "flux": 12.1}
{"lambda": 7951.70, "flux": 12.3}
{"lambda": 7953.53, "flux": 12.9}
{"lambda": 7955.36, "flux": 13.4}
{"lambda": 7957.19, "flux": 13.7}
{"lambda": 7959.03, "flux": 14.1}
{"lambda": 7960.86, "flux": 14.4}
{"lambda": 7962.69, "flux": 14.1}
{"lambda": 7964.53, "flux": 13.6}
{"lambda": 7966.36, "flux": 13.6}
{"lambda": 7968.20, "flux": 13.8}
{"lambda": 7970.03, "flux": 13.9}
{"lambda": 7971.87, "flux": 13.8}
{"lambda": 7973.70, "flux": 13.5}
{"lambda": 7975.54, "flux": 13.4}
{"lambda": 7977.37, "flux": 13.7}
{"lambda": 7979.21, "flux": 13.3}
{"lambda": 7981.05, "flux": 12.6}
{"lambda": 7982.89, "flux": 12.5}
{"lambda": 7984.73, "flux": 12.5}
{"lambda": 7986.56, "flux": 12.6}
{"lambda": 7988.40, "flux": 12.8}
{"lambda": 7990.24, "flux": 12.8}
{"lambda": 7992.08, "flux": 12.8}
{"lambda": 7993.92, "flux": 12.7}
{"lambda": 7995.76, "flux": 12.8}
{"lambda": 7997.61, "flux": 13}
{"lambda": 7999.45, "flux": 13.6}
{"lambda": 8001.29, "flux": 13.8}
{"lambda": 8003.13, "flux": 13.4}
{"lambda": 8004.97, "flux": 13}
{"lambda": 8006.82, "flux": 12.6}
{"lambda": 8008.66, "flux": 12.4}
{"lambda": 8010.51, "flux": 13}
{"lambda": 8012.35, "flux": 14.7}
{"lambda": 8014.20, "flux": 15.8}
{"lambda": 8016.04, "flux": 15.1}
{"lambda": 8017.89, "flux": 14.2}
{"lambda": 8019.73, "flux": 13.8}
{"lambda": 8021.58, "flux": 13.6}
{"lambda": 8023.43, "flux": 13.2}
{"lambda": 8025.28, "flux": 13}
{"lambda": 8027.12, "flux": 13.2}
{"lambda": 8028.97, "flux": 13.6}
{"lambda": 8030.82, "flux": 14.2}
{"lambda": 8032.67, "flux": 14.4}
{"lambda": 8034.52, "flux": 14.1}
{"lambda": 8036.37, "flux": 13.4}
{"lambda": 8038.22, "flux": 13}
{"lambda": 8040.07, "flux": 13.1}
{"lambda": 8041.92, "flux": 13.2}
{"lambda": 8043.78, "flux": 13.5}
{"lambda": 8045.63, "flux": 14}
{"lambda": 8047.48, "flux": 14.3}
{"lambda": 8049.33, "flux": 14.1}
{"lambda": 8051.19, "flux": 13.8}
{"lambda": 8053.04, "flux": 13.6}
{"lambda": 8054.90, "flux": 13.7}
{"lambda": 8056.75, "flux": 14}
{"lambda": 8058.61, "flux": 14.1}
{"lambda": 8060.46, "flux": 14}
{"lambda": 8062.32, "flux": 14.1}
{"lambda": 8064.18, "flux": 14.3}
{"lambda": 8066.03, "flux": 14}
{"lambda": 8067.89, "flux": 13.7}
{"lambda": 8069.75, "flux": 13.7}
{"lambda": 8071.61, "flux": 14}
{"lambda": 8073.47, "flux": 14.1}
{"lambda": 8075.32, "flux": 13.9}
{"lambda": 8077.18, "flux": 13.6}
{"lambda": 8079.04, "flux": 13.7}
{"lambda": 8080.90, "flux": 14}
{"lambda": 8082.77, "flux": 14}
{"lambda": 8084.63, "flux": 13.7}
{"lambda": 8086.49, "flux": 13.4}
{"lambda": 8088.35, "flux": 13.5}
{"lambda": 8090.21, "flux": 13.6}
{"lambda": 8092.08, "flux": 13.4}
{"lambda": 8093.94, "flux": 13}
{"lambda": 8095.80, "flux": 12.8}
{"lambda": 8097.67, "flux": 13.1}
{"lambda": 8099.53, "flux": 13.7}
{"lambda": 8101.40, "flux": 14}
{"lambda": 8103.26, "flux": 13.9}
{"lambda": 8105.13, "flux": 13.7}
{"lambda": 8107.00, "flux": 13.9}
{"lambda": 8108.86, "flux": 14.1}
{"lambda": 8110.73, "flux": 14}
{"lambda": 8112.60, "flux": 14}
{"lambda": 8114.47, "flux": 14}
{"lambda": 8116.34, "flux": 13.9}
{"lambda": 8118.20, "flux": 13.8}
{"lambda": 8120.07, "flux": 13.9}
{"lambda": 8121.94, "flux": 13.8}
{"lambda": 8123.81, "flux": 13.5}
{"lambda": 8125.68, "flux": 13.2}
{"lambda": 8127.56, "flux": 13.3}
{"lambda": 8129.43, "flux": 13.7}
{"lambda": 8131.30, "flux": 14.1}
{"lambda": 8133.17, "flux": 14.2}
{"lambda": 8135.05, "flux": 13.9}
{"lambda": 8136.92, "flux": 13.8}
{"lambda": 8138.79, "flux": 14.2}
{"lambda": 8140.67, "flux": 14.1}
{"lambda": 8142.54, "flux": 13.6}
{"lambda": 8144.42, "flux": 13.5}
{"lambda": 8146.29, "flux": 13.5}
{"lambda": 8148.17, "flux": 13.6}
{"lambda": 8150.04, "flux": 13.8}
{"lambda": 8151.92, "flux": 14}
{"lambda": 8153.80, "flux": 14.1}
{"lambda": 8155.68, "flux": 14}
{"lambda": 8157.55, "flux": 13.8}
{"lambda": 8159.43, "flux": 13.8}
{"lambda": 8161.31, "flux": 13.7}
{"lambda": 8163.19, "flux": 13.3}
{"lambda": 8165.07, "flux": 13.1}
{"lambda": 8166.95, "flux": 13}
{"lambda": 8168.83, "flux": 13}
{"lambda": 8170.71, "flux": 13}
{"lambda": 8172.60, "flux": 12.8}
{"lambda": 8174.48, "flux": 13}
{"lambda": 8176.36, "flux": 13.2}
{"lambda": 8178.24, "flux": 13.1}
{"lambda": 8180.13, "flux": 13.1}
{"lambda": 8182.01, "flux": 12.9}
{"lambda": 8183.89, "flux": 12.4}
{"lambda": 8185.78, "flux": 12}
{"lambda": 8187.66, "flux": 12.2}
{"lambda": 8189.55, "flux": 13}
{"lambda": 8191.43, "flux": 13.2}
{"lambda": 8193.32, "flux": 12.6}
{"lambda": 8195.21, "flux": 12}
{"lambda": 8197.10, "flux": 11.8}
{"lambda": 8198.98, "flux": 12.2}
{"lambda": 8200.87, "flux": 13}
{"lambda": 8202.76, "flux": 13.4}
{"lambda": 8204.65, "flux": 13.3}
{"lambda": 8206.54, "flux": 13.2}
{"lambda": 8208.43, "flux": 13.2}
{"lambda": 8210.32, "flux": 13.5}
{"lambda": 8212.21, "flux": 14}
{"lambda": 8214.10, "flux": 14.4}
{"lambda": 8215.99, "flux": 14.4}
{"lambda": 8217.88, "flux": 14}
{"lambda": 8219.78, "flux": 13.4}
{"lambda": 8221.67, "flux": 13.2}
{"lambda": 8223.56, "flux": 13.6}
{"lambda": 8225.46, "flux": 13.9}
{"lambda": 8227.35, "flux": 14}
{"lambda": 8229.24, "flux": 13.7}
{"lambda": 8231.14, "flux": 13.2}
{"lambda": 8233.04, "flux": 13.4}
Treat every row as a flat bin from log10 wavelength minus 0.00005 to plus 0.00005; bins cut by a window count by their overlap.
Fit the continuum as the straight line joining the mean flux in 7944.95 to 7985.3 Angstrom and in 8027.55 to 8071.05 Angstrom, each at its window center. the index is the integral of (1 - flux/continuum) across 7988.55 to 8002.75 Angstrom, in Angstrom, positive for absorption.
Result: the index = 0.4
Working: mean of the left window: 13.3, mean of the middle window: 13.1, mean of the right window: 13.8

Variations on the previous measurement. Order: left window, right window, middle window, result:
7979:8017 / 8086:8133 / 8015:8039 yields -0.77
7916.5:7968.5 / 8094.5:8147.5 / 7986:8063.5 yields -0.81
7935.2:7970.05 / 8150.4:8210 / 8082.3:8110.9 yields -1.14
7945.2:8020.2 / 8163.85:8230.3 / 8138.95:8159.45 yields -0.98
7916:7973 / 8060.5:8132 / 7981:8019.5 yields 0.35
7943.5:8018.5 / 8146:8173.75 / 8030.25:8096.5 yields -1.73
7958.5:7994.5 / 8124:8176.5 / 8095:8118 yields -0.42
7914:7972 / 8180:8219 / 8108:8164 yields -3.14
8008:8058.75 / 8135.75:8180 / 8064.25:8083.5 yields -0.26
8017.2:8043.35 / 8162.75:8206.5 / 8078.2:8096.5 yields -0.32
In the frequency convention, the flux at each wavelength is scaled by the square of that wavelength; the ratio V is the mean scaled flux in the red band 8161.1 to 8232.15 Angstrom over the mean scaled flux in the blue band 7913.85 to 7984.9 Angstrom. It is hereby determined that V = 1.06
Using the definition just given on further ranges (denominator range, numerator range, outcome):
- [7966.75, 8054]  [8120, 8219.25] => 1.03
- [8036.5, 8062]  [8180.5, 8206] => 0.95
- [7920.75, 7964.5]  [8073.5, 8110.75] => 1.08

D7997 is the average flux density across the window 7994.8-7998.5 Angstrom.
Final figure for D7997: 12.9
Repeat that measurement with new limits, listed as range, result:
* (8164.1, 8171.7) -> 13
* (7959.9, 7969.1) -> 13.9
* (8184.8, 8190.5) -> 12.4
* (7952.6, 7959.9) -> 13.5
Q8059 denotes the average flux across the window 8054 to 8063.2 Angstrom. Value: 14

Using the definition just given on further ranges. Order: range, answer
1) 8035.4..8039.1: 13.2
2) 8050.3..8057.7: 13.8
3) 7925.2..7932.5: 13.1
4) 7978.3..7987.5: 12.7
